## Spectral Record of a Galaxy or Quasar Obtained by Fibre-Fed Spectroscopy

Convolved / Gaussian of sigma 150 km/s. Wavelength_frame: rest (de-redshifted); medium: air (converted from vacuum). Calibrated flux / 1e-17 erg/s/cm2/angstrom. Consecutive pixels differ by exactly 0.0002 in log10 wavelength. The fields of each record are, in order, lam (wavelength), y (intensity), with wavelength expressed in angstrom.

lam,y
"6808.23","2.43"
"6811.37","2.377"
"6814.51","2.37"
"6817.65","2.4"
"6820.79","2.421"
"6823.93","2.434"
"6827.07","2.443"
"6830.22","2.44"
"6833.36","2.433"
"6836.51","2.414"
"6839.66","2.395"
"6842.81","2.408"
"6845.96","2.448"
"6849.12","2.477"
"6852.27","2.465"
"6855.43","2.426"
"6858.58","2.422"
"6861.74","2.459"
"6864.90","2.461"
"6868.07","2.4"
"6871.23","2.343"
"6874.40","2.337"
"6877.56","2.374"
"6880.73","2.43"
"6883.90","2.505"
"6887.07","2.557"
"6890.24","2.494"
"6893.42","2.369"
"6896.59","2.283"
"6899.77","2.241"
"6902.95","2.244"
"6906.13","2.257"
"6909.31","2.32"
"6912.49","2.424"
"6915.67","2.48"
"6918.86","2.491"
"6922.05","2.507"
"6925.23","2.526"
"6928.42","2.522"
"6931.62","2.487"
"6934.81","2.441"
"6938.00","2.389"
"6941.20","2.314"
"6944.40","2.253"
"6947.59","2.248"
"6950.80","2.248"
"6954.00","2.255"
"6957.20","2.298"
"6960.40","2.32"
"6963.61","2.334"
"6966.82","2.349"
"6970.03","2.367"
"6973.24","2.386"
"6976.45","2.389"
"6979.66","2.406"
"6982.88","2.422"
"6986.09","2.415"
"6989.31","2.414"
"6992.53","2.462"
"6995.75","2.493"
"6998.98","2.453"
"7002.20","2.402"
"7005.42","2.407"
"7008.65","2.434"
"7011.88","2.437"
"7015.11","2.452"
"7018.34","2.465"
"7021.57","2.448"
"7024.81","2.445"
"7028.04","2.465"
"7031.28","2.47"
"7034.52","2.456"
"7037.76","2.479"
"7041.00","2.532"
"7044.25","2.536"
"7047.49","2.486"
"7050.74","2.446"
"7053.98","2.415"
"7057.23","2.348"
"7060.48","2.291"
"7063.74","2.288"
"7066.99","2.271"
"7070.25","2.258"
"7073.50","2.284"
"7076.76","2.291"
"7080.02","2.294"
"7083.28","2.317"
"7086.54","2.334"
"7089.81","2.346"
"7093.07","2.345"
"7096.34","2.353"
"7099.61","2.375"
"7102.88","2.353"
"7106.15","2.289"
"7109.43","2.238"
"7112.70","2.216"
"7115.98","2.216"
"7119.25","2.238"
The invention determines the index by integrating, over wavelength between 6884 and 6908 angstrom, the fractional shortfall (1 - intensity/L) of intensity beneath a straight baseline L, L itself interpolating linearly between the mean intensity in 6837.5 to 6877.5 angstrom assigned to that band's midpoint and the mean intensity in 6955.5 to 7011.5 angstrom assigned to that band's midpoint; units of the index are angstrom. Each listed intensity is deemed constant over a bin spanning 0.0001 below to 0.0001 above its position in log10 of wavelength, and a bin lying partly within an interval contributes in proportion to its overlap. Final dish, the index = 0.5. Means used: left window 2.42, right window 2.4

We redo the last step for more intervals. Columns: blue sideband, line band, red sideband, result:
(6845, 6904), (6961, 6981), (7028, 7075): 0.3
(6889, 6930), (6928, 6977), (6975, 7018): 1.4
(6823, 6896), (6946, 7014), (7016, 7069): 1.4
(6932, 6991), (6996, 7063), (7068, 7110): -3.2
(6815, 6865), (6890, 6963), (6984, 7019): 2.2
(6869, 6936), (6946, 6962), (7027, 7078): 0.9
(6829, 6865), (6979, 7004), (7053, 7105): -0.7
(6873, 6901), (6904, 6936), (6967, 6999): -0.5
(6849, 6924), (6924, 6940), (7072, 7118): -0.6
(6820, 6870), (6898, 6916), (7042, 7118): 0.7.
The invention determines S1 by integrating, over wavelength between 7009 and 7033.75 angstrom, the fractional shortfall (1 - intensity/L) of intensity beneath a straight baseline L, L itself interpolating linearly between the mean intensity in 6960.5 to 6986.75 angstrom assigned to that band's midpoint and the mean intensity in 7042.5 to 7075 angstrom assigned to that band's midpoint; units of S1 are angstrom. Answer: -0.87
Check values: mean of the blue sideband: 2.38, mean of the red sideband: 2.36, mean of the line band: 2.45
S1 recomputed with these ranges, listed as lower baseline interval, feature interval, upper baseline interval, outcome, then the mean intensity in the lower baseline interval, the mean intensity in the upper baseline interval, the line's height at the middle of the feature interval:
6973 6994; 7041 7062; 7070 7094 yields -0.8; 2.42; 2.31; 2.34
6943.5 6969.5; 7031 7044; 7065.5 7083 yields -1.2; 2.29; 2.28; 2.29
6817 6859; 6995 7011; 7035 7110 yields -0.4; 2.43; 2.36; 2.38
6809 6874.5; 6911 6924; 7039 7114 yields -0.4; 2.42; 2.34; 2.4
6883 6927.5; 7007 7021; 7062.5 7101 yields -0.6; 2.41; 2.31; 2.35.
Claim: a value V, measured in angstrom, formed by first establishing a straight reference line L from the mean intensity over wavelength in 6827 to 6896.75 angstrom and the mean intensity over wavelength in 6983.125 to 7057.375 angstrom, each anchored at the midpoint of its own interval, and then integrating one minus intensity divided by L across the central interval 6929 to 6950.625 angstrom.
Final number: 0.7 angstrom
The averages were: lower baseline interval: 2.43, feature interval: 2.36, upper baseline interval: 2.45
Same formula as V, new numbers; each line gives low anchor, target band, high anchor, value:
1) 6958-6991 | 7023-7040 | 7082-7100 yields -0.75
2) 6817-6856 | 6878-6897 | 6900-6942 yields -0.20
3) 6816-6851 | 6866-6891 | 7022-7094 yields -0.09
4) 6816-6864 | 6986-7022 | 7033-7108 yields -0.86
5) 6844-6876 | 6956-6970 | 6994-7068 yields 0.57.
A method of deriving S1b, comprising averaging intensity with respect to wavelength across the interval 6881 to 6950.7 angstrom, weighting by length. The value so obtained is 2.39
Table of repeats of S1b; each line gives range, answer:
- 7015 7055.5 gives 2.47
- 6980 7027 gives 2.44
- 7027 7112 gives 2.37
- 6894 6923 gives 2.36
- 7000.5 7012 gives 2.42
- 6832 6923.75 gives 2.41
